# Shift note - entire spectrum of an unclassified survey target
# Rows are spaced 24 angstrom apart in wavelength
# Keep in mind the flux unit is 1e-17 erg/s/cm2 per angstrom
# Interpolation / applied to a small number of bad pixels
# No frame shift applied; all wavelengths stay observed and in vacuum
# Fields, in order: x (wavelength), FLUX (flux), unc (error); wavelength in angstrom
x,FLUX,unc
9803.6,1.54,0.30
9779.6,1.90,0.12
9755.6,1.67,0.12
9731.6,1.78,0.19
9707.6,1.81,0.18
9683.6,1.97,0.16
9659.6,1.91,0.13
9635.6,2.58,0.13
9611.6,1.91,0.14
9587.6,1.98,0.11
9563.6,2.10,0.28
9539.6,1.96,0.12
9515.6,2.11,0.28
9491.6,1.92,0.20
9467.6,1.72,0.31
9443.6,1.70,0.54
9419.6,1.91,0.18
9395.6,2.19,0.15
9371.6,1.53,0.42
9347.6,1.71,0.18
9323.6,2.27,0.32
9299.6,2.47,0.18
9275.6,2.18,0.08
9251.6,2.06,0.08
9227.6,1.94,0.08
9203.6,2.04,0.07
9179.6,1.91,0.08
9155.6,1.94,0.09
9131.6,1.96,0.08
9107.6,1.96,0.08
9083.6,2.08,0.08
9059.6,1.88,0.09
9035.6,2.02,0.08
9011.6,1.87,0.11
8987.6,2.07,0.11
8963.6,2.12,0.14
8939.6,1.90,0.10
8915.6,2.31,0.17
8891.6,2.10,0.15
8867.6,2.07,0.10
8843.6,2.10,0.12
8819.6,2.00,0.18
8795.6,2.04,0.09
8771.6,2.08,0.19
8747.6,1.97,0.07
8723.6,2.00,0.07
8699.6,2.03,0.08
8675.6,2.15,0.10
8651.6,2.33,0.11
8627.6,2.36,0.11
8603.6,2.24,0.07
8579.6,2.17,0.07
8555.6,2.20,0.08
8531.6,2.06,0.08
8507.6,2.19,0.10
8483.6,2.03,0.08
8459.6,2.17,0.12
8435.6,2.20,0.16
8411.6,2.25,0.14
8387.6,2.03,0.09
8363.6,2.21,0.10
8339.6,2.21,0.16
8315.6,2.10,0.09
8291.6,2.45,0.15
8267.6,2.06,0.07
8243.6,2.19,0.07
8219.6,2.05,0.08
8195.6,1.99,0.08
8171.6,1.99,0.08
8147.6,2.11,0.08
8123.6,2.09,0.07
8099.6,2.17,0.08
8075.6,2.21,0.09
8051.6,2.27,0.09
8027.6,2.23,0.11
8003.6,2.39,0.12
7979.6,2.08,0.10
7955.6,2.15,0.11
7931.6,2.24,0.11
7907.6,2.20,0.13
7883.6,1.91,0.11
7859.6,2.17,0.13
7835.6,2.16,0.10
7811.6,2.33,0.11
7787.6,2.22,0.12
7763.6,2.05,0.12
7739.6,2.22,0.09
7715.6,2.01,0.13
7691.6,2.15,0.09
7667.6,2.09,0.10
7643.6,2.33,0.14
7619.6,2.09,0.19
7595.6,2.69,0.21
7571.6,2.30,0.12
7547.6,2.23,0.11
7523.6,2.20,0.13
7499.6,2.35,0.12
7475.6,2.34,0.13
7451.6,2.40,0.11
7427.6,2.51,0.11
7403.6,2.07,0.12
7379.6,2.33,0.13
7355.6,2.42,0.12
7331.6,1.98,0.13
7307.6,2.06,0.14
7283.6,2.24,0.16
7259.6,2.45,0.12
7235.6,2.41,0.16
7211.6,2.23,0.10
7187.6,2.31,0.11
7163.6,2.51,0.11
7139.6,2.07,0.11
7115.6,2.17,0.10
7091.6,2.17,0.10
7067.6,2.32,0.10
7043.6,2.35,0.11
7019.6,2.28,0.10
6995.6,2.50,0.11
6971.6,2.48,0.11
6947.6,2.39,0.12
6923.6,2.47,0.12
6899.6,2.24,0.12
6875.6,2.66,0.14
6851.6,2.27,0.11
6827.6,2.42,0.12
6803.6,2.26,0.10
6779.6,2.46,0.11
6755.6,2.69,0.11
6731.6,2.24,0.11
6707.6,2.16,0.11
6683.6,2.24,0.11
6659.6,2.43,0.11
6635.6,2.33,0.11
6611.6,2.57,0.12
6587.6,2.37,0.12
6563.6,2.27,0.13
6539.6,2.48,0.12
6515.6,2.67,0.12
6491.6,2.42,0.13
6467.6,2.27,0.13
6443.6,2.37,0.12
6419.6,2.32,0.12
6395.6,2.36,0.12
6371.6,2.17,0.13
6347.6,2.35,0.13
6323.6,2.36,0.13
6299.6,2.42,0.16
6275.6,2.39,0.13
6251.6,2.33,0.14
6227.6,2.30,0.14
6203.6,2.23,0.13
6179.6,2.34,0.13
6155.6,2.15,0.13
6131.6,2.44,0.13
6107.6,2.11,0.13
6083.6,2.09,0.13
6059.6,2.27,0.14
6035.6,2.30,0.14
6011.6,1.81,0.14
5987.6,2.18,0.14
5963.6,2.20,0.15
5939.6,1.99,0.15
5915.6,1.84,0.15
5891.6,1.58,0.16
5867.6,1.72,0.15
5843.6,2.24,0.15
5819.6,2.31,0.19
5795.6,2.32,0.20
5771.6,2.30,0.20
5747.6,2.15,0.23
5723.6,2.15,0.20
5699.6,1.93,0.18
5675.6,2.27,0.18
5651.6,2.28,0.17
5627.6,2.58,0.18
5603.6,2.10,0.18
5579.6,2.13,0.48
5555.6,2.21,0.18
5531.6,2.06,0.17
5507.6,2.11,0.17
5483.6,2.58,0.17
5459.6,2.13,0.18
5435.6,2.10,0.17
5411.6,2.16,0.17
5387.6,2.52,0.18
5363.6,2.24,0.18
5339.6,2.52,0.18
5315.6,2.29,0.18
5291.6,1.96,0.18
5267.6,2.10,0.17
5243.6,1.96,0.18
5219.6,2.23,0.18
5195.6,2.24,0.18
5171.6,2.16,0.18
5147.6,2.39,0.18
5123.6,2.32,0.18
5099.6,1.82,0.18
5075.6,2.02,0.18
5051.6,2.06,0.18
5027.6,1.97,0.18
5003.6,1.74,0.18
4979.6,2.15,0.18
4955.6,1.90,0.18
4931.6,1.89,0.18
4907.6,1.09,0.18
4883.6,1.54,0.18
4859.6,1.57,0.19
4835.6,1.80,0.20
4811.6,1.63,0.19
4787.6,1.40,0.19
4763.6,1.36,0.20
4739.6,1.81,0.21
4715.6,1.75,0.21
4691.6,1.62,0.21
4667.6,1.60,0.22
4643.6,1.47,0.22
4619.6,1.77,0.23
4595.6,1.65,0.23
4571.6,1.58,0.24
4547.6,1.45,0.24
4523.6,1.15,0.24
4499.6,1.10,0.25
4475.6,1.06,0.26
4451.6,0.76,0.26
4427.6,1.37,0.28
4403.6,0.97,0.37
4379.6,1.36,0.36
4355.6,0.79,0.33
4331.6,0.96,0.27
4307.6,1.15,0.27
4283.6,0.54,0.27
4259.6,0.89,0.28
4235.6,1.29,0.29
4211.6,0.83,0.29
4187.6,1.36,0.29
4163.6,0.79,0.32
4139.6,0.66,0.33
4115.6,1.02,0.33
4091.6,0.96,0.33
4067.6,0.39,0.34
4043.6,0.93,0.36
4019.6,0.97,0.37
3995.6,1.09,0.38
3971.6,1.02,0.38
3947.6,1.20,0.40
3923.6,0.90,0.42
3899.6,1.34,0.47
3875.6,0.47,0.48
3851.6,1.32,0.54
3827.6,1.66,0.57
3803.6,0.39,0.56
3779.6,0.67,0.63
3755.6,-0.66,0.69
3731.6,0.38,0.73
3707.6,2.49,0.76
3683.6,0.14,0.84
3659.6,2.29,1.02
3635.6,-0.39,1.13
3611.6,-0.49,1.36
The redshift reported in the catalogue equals 0.14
